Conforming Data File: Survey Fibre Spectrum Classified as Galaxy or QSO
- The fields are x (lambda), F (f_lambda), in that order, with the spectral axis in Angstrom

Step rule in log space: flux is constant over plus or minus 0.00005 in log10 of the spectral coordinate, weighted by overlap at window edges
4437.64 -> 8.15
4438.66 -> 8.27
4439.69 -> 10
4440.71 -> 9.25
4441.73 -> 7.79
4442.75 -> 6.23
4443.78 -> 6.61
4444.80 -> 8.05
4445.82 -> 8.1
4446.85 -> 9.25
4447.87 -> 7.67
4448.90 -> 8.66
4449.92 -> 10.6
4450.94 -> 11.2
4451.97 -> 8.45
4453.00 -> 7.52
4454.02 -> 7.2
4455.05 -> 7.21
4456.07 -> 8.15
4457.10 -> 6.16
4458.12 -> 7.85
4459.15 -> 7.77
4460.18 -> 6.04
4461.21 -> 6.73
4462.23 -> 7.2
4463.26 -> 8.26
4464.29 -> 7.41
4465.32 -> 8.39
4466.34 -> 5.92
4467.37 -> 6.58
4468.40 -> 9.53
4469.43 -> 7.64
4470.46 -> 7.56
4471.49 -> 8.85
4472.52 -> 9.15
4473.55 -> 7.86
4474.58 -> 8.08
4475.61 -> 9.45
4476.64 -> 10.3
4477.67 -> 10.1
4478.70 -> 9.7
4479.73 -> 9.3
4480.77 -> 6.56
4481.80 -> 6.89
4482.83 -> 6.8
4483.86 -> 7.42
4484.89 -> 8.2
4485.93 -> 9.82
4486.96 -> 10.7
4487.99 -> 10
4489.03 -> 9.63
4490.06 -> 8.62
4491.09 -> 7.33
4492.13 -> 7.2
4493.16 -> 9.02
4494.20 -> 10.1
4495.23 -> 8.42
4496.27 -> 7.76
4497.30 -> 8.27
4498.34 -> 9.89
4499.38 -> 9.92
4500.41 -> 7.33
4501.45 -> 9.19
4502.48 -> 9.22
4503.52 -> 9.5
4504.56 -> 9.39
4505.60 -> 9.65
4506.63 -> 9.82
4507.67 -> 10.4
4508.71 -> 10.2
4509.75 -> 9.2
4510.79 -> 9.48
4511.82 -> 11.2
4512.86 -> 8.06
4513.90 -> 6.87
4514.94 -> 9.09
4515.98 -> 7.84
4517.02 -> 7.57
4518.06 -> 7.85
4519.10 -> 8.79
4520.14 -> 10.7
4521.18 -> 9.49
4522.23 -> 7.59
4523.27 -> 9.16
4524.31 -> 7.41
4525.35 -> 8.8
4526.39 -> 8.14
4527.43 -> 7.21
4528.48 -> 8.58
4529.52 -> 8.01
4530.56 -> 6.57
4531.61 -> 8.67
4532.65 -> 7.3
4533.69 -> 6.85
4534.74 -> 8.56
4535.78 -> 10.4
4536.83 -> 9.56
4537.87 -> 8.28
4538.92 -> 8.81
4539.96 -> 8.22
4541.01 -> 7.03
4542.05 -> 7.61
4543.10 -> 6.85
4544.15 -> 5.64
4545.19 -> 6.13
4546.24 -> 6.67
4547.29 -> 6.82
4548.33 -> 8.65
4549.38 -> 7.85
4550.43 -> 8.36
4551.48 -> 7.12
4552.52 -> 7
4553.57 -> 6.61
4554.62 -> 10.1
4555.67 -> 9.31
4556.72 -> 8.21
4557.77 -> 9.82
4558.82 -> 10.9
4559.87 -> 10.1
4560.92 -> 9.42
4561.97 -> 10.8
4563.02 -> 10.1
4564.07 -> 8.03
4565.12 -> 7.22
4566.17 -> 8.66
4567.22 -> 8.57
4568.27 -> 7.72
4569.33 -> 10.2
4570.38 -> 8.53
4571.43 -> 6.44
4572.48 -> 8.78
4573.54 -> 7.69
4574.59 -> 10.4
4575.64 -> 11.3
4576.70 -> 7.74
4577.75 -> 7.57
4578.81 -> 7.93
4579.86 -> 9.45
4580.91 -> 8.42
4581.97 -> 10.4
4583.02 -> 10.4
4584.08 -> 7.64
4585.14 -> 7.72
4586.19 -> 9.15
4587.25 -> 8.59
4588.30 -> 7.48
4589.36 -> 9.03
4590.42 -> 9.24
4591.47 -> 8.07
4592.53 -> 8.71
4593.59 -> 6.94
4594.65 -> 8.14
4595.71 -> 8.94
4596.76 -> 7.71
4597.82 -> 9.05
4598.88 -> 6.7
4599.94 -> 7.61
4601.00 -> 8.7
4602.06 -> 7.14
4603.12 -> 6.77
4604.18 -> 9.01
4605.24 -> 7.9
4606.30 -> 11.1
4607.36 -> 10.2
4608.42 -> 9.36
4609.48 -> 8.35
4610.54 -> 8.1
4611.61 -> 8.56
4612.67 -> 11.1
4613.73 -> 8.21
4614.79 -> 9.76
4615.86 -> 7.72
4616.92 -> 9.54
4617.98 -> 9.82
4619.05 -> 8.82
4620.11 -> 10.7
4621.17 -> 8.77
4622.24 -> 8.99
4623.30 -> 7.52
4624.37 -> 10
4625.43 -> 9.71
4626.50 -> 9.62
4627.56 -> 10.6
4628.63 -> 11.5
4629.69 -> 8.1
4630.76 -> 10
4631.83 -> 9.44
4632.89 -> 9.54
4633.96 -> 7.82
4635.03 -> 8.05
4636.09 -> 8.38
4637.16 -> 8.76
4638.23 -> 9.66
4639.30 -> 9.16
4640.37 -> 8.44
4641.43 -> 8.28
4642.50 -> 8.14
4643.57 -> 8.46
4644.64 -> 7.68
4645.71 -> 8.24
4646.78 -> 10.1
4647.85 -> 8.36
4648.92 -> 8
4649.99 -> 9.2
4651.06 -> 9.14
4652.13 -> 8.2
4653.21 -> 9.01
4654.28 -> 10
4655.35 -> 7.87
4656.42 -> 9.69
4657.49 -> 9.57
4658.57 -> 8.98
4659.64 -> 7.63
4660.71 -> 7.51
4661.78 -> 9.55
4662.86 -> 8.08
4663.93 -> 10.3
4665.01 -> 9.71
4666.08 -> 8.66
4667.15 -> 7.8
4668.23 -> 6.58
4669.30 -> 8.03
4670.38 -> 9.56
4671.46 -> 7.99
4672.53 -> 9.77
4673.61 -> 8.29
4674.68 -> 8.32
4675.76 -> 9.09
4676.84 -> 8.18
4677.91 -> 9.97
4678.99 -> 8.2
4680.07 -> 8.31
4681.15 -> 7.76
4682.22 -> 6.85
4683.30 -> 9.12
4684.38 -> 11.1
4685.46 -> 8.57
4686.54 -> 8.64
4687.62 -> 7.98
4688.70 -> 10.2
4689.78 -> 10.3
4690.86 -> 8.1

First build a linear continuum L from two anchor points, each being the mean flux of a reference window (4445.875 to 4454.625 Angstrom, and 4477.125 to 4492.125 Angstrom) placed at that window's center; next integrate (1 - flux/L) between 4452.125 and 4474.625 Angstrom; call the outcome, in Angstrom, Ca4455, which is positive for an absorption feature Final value 2.8 Angstrom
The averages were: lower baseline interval 8.76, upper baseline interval 8.6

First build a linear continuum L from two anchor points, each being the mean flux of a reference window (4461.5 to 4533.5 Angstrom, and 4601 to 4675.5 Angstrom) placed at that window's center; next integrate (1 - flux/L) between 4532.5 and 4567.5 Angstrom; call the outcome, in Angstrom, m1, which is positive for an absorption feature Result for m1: 1.6 Angstrom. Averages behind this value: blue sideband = 8.57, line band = 8.29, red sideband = 8.88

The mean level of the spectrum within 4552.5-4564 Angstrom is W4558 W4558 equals 9.35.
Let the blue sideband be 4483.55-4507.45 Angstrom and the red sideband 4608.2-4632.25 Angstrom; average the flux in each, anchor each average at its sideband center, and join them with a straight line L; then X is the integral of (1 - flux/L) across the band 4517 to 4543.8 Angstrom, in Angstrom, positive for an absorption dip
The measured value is 2.5 Angstrom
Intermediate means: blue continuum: 9.01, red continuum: 9.31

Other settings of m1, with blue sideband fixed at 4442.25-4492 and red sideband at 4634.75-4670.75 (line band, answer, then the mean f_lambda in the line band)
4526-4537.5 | 0.2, 8.17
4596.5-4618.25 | -0.3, 8.68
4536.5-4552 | 1.5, 7.55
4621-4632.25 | -1.2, 9.49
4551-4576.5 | -1.3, 8.87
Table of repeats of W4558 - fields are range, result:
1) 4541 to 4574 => 8.24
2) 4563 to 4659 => 8.79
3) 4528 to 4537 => 8.23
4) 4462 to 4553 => 8.4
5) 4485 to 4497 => 8.92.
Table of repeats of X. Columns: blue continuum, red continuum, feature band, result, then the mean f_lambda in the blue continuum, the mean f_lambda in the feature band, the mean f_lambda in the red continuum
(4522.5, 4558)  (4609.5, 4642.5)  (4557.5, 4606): -0.8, 7.93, 8.63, 9.13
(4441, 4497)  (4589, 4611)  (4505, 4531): -1.3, 8.21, 8.72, 8.42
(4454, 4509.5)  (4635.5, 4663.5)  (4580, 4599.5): 0.3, 8.45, 8.48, 8.7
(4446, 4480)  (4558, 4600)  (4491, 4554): 0.8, 8.23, 8.35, 8.71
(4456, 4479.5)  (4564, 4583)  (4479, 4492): -0.4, 8.04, 8.42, 8.68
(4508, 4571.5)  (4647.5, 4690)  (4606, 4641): -2.5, 8.4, 9.24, 8.74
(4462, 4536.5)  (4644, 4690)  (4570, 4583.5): -0.3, 8.59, 8.85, 8.73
